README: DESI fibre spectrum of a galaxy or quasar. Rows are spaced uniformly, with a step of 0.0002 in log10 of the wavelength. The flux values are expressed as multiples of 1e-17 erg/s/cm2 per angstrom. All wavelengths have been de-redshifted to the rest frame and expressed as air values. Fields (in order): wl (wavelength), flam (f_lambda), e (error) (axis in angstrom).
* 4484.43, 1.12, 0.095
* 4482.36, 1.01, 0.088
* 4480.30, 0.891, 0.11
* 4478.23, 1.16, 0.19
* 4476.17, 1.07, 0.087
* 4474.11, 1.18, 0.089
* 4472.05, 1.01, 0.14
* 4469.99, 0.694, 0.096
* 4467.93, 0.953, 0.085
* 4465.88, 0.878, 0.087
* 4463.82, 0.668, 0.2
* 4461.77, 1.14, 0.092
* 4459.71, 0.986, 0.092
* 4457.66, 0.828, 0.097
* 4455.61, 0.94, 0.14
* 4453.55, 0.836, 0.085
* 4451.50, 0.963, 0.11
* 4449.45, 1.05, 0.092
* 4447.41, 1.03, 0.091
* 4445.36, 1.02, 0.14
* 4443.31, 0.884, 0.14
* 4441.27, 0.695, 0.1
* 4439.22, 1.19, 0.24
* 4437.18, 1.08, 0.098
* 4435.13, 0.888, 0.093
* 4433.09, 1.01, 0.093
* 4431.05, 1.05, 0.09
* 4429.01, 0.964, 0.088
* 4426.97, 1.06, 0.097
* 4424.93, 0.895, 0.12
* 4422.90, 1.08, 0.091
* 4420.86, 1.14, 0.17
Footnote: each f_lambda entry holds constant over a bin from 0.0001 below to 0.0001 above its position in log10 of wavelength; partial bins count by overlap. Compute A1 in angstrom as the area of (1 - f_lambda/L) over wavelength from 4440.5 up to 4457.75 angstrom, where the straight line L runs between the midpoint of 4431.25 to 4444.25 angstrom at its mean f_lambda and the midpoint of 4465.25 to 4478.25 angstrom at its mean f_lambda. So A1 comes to 0.8 angstrom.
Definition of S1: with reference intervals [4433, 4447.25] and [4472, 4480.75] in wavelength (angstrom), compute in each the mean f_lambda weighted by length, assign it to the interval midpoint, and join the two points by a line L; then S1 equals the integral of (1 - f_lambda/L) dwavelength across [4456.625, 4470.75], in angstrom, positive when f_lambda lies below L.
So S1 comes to 2.1 angstrom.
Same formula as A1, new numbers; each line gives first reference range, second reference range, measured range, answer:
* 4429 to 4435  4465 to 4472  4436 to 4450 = -0.5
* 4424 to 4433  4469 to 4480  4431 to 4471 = 2.7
